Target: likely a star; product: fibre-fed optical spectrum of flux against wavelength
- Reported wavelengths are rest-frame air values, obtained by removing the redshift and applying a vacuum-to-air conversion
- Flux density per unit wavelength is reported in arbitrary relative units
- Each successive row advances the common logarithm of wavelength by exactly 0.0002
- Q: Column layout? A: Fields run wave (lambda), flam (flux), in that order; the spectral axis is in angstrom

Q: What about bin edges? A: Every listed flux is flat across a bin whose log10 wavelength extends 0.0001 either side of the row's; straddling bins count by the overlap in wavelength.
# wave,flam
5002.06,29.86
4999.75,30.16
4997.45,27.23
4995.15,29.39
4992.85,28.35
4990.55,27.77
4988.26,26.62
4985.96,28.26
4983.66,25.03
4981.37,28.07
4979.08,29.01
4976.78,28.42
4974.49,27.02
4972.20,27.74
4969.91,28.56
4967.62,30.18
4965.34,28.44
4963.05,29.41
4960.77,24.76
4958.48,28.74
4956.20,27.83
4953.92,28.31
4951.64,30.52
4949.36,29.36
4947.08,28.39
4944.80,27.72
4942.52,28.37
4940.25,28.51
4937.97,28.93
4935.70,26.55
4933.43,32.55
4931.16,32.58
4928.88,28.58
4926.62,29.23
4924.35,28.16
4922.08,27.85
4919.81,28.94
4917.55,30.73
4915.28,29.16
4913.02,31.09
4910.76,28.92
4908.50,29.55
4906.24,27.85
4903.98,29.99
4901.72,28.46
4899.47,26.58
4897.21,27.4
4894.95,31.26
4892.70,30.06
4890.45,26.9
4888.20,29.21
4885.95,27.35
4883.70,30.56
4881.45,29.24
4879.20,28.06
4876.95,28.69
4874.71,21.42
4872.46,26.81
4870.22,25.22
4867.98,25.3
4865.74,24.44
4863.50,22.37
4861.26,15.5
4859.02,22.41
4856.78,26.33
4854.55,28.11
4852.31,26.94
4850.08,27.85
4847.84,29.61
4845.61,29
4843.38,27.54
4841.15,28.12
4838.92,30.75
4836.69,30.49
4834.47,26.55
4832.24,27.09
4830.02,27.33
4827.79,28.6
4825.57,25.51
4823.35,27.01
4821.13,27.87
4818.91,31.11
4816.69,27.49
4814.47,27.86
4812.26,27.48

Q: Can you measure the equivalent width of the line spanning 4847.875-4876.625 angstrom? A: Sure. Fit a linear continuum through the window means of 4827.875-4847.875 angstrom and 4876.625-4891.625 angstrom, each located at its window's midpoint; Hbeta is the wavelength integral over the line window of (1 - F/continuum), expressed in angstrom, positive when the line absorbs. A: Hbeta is 3.8 angstrom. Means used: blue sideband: 28.4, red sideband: 28.6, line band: 24.7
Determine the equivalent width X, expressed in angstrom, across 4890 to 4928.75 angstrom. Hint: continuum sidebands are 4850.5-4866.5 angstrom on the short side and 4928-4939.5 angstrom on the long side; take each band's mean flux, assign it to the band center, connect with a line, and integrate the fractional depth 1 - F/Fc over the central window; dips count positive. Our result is -1.5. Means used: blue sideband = 23.9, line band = 29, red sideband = 29.8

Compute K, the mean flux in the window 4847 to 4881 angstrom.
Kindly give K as 25.3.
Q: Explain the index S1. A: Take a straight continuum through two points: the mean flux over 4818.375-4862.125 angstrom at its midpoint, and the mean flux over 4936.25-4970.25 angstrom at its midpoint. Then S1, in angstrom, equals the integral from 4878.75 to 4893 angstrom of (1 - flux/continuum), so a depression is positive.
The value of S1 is -0.52 angstrom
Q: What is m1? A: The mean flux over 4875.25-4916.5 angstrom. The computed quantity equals 28.8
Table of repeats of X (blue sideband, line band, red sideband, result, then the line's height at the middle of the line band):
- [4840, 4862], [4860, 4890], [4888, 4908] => 2.0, 27.5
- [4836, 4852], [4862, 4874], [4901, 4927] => 1.9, 29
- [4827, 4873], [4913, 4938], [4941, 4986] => -1.7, 27.6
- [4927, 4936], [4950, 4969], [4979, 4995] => 0.3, 29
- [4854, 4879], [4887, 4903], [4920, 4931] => -1.3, 26.5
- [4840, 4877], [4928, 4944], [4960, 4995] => -1.4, 27.1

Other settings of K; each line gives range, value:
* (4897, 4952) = 29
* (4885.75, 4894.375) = 28.7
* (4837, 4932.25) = 27.7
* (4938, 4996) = 28.2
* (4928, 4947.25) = 29.2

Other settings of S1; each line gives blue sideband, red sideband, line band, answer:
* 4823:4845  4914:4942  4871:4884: 0.6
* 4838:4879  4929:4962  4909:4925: -0.8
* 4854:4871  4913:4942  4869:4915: -3.6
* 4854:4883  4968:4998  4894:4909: -1.7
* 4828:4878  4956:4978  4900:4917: -1.3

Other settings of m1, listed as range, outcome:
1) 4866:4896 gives 27.6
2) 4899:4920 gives 29.2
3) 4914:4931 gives 29.2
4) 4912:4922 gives 29.7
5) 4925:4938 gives 29.8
